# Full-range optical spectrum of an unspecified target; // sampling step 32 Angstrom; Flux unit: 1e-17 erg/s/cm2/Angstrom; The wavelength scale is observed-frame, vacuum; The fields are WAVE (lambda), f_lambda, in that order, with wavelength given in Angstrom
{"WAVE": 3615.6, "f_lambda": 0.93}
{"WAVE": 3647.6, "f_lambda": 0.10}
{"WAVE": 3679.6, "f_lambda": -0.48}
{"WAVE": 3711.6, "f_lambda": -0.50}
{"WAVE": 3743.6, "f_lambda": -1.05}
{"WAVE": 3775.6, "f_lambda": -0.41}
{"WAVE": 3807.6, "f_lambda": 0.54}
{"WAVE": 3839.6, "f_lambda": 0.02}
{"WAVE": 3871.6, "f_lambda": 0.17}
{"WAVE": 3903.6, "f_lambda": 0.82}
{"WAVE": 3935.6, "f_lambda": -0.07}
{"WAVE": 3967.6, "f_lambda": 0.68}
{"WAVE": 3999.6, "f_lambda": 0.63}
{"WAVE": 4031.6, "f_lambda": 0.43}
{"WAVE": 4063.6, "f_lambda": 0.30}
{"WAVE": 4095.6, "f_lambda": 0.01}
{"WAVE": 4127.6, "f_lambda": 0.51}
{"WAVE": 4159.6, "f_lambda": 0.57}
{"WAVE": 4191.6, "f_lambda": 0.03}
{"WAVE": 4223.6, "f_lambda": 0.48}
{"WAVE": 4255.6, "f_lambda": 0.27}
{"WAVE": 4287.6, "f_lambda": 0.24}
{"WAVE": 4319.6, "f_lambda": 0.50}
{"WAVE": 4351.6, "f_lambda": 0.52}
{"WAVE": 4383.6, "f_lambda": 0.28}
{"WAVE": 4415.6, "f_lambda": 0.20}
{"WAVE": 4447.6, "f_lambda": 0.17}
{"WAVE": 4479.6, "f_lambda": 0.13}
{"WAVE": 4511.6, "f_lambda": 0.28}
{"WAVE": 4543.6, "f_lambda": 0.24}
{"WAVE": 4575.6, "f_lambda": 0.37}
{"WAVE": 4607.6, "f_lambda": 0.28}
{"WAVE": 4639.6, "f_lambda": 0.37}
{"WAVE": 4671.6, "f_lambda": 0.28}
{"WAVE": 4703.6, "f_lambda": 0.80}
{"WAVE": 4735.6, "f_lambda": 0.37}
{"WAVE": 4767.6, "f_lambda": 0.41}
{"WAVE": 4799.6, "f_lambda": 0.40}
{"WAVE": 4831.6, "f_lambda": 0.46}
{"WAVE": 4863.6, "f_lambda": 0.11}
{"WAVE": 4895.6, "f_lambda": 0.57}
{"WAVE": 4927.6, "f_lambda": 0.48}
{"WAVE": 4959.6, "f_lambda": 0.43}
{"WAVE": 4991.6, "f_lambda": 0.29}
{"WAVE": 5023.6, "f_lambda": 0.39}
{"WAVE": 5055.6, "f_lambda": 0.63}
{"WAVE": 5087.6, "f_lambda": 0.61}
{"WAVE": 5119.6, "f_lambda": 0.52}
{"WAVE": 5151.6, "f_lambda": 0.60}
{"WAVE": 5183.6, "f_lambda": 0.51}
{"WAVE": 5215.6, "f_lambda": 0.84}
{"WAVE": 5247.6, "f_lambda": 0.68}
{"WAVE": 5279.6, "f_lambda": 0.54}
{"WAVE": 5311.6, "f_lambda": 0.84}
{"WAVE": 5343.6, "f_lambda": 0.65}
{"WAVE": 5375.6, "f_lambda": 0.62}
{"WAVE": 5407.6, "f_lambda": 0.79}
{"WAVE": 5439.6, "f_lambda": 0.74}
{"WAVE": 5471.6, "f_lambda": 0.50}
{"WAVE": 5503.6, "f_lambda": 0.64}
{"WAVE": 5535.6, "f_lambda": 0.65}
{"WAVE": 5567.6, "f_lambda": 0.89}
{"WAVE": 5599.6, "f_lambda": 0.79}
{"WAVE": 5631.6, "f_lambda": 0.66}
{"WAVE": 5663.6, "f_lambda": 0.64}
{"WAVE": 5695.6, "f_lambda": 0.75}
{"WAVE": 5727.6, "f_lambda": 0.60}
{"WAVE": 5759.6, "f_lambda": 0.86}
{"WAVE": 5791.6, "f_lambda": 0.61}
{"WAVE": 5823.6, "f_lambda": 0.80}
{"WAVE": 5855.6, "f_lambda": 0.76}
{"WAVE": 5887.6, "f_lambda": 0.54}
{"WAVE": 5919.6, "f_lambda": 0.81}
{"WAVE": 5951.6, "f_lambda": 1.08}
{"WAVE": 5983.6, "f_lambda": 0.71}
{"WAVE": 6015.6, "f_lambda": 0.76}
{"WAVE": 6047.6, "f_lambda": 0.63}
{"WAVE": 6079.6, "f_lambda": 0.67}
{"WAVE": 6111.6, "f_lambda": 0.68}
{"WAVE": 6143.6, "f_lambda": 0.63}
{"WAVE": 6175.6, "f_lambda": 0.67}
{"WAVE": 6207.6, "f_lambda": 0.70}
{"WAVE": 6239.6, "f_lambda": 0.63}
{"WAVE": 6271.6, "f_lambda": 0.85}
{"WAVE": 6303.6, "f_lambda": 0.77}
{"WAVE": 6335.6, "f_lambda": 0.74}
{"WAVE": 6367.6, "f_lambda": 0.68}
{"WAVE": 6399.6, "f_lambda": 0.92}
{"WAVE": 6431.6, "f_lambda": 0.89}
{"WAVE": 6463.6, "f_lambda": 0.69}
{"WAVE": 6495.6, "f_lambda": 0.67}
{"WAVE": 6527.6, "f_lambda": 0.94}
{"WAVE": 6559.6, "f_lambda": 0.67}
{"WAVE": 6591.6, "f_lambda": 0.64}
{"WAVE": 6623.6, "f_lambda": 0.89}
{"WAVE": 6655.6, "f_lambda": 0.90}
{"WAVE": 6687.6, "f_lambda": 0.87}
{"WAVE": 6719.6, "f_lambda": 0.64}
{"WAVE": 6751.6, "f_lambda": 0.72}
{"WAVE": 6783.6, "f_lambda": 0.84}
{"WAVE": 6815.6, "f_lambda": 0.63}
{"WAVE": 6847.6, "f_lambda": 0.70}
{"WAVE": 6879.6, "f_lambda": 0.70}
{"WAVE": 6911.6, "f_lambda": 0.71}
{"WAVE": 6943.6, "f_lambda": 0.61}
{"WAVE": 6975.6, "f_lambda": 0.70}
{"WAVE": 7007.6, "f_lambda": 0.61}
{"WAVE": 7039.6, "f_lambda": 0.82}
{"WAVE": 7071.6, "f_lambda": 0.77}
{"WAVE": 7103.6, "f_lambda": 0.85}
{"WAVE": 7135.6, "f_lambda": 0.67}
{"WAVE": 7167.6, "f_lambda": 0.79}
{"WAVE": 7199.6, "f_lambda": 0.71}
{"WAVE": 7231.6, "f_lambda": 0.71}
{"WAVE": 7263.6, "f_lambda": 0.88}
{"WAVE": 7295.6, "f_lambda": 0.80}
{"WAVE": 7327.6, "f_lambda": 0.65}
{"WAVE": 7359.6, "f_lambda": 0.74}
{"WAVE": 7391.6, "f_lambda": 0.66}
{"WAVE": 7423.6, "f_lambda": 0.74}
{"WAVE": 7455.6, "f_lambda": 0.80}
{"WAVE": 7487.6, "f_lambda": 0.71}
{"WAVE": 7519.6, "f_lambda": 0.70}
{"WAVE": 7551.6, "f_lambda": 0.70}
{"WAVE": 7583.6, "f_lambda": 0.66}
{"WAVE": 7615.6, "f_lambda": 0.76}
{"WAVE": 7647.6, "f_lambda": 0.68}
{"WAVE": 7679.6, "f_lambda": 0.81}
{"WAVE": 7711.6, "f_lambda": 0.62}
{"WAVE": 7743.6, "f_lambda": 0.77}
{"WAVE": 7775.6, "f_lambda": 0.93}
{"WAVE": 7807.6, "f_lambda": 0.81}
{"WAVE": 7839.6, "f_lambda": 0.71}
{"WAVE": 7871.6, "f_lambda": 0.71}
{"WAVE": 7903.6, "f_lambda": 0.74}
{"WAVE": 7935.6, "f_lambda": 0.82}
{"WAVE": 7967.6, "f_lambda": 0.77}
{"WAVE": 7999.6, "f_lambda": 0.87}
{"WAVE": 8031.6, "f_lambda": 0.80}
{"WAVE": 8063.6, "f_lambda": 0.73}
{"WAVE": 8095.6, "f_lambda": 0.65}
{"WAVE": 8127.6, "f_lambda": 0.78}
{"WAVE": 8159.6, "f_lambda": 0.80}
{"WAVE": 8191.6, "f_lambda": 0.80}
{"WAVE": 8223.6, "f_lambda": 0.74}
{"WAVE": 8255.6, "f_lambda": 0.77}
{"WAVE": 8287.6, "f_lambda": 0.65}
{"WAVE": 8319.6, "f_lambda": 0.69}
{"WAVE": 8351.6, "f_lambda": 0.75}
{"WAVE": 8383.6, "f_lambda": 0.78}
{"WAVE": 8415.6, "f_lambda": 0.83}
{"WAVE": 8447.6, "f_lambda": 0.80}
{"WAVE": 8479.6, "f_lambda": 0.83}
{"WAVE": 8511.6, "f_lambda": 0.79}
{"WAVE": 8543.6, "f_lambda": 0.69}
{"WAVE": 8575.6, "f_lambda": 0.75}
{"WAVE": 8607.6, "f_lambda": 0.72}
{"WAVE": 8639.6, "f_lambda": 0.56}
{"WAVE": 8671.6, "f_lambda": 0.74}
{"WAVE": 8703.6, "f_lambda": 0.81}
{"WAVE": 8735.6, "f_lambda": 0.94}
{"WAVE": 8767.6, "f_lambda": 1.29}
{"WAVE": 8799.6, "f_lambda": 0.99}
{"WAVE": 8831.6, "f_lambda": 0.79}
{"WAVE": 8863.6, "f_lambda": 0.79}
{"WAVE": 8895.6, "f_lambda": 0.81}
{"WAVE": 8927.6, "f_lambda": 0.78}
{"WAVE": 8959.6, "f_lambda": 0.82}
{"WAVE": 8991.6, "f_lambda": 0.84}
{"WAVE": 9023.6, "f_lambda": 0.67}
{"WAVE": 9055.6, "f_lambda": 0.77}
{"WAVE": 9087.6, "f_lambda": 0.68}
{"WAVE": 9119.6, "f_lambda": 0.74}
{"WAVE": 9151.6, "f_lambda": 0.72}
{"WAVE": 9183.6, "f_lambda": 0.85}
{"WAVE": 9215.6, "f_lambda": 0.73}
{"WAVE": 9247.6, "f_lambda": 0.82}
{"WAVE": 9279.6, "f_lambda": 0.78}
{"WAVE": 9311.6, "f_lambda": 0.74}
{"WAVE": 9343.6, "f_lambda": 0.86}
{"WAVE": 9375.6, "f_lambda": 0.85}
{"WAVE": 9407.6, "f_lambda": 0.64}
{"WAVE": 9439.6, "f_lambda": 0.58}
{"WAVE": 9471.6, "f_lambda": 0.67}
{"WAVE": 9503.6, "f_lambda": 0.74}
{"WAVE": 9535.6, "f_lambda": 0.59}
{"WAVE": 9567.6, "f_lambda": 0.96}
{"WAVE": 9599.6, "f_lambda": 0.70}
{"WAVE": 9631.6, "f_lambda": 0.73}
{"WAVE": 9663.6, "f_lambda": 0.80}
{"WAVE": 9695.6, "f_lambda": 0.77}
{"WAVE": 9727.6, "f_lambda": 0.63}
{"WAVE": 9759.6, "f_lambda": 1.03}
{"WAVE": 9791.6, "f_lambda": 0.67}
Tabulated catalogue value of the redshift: 0.34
